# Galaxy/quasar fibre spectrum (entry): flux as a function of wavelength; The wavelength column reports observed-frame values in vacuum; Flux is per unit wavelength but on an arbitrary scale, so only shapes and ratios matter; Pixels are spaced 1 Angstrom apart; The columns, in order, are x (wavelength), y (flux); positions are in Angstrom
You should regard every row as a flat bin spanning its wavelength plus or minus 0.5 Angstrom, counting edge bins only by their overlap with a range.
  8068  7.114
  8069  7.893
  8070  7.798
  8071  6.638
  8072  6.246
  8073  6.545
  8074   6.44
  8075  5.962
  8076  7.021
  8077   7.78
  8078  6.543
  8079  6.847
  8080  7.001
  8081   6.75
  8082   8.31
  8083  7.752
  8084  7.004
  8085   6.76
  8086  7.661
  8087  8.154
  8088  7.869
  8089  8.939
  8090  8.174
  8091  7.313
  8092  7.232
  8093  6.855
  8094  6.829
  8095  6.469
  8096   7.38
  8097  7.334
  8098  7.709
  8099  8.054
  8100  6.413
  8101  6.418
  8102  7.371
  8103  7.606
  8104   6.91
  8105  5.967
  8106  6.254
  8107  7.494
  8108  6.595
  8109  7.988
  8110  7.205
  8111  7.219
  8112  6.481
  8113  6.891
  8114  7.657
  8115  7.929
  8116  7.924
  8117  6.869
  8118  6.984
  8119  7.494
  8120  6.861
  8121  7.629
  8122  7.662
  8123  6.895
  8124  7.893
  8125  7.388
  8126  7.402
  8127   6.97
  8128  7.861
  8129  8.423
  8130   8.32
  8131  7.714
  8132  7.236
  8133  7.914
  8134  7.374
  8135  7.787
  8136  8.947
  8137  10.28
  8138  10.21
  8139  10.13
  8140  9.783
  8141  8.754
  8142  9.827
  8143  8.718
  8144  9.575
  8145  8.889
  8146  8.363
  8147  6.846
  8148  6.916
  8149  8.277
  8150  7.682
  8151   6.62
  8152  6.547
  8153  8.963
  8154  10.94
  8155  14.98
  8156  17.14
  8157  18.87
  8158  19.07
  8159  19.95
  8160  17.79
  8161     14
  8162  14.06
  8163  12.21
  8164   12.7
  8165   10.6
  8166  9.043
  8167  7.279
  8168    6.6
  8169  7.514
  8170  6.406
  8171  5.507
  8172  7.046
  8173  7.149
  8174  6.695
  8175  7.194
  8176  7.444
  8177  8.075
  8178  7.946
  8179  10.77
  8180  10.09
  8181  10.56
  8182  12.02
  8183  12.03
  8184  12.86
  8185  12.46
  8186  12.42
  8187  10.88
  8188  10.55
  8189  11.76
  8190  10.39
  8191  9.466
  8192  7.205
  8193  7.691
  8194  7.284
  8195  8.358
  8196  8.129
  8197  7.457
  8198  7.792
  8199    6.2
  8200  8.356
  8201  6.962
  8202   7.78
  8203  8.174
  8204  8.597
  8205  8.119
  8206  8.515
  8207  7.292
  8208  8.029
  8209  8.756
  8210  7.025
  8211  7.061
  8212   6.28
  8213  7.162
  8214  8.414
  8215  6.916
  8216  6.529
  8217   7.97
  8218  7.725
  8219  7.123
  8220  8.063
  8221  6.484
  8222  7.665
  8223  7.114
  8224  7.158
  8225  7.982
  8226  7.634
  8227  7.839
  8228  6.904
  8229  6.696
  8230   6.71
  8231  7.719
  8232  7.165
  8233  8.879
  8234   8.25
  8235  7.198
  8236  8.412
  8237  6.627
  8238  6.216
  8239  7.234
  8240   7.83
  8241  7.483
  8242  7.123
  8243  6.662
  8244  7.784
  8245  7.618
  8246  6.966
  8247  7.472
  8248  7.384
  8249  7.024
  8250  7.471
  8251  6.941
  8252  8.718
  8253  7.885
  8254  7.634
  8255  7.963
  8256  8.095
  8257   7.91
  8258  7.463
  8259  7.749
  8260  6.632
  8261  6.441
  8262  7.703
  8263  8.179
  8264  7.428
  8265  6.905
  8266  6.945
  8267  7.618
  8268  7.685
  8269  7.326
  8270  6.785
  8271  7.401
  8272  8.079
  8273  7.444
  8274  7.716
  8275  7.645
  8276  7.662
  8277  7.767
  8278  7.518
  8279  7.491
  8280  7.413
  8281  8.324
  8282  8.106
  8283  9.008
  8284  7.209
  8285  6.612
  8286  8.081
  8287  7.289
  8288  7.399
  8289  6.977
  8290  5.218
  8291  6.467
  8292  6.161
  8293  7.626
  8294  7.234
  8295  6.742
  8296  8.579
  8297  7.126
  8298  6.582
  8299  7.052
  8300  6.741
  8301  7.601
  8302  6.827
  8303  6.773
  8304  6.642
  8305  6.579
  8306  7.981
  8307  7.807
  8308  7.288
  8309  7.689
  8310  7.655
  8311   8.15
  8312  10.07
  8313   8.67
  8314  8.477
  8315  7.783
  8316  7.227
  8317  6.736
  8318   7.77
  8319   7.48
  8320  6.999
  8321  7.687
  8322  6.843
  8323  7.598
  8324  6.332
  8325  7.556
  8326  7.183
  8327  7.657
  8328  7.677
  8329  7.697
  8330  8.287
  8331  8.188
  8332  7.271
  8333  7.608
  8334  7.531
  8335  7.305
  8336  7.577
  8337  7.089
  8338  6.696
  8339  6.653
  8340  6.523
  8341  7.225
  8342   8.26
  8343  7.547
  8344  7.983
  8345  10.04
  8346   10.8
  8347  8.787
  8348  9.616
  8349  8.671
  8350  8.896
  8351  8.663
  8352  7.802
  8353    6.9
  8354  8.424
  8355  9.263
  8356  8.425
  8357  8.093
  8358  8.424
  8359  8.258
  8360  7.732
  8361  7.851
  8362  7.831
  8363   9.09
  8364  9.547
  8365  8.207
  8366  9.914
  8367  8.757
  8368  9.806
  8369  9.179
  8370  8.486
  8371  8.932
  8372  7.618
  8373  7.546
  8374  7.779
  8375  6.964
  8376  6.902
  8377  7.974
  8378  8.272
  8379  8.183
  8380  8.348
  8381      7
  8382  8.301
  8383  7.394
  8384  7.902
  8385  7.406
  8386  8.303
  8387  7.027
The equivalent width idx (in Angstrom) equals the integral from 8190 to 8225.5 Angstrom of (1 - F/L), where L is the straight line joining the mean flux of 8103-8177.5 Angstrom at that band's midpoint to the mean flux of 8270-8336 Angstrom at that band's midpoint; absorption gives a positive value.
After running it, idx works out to 2.7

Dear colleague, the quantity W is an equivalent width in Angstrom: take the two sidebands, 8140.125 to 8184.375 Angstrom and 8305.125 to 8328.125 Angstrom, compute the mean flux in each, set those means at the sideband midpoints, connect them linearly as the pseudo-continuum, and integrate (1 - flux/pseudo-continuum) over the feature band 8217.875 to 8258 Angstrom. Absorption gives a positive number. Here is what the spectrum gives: 6.7 Angstrom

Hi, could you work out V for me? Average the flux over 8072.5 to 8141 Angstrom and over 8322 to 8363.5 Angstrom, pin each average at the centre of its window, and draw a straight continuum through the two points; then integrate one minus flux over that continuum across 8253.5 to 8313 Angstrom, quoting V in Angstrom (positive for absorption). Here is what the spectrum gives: 3.1 Angstrom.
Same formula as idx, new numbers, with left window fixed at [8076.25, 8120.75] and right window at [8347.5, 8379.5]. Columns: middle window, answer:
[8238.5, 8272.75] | 2.0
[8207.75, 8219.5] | 0.5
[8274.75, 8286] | 0.4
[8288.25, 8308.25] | 2.7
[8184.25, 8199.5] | -3.2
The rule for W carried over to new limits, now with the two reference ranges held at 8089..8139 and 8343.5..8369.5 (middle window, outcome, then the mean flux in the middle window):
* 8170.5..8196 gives -4.8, 9.33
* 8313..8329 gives 2.1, 7.45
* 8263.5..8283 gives 1.7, 7.58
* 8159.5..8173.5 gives -3.8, 9.85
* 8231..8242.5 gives 0.9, 7.5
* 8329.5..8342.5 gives 1.8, 7.4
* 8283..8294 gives 1.8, 7.01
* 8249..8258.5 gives 0.5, 7.75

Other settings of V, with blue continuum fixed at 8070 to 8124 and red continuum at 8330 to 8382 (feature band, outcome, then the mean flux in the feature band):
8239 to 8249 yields 0.5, 7.35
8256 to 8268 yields 0.6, 7.41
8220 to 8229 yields 0.4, 7.35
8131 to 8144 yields -2.7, 8.89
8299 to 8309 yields 1.0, 7.16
